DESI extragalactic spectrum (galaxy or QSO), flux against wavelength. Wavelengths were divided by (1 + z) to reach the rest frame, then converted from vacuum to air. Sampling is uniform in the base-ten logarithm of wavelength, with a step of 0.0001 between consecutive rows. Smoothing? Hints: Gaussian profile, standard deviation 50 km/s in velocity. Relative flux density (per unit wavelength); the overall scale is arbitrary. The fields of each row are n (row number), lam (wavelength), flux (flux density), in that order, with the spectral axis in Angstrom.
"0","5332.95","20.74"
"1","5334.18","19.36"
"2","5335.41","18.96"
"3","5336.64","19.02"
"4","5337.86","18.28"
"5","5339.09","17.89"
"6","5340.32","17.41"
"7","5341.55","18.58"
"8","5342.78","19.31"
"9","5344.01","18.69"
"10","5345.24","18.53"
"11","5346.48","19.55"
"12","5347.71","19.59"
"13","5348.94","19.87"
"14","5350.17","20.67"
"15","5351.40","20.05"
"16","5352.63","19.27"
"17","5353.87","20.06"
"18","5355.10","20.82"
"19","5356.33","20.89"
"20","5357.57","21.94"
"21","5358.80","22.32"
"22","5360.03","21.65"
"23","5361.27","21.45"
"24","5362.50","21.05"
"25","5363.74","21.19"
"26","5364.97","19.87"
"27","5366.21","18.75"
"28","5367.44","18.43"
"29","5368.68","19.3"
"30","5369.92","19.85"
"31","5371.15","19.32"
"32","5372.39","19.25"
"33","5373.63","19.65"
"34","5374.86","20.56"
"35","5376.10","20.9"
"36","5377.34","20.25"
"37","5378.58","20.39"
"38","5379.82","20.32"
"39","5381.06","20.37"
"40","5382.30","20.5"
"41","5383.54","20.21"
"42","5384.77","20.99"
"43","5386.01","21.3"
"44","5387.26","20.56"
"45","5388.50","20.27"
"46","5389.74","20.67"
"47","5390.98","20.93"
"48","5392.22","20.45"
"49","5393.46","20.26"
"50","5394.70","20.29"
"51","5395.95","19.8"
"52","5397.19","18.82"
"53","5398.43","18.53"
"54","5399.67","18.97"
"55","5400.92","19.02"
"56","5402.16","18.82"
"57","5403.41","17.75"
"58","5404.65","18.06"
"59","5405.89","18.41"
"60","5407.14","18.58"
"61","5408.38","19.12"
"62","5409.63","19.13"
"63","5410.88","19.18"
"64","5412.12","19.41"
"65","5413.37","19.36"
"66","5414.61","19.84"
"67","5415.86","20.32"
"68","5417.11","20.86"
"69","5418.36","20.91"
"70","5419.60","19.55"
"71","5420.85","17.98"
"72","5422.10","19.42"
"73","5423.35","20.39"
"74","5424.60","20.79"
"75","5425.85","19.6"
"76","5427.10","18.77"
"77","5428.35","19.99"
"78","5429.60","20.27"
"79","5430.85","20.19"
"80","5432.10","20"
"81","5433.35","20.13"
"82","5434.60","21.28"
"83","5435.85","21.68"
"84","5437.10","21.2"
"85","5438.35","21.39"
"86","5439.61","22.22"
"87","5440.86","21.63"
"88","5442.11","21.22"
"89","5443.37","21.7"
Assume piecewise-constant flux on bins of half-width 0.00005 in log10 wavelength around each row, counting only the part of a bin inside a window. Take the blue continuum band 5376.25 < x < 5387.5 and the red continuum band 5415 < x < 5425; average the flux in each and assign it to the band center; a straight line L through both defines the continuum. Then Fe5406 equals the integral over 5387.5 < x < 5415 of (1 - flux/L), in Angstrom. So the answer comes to 1.2 Angstrom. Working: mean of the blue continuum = 20.5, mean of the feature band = 19.4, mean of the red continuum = 20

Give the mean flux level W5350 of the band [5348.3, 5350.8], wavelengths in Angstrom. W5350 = 20.3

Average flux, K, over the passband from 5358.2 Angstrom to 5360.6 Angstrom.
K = 22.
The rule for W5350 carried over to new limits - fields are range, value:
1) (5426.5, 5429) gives 19.4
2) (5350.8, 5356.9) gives 20.2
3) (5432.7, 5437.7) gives 21.1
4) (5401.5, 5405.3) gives 18.3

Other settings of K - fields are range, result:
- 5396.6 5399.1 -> 18.7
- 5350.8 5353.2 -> 19.7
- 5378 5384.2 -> 20.4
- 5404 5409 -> 18.6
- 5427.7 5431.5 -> 20.1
